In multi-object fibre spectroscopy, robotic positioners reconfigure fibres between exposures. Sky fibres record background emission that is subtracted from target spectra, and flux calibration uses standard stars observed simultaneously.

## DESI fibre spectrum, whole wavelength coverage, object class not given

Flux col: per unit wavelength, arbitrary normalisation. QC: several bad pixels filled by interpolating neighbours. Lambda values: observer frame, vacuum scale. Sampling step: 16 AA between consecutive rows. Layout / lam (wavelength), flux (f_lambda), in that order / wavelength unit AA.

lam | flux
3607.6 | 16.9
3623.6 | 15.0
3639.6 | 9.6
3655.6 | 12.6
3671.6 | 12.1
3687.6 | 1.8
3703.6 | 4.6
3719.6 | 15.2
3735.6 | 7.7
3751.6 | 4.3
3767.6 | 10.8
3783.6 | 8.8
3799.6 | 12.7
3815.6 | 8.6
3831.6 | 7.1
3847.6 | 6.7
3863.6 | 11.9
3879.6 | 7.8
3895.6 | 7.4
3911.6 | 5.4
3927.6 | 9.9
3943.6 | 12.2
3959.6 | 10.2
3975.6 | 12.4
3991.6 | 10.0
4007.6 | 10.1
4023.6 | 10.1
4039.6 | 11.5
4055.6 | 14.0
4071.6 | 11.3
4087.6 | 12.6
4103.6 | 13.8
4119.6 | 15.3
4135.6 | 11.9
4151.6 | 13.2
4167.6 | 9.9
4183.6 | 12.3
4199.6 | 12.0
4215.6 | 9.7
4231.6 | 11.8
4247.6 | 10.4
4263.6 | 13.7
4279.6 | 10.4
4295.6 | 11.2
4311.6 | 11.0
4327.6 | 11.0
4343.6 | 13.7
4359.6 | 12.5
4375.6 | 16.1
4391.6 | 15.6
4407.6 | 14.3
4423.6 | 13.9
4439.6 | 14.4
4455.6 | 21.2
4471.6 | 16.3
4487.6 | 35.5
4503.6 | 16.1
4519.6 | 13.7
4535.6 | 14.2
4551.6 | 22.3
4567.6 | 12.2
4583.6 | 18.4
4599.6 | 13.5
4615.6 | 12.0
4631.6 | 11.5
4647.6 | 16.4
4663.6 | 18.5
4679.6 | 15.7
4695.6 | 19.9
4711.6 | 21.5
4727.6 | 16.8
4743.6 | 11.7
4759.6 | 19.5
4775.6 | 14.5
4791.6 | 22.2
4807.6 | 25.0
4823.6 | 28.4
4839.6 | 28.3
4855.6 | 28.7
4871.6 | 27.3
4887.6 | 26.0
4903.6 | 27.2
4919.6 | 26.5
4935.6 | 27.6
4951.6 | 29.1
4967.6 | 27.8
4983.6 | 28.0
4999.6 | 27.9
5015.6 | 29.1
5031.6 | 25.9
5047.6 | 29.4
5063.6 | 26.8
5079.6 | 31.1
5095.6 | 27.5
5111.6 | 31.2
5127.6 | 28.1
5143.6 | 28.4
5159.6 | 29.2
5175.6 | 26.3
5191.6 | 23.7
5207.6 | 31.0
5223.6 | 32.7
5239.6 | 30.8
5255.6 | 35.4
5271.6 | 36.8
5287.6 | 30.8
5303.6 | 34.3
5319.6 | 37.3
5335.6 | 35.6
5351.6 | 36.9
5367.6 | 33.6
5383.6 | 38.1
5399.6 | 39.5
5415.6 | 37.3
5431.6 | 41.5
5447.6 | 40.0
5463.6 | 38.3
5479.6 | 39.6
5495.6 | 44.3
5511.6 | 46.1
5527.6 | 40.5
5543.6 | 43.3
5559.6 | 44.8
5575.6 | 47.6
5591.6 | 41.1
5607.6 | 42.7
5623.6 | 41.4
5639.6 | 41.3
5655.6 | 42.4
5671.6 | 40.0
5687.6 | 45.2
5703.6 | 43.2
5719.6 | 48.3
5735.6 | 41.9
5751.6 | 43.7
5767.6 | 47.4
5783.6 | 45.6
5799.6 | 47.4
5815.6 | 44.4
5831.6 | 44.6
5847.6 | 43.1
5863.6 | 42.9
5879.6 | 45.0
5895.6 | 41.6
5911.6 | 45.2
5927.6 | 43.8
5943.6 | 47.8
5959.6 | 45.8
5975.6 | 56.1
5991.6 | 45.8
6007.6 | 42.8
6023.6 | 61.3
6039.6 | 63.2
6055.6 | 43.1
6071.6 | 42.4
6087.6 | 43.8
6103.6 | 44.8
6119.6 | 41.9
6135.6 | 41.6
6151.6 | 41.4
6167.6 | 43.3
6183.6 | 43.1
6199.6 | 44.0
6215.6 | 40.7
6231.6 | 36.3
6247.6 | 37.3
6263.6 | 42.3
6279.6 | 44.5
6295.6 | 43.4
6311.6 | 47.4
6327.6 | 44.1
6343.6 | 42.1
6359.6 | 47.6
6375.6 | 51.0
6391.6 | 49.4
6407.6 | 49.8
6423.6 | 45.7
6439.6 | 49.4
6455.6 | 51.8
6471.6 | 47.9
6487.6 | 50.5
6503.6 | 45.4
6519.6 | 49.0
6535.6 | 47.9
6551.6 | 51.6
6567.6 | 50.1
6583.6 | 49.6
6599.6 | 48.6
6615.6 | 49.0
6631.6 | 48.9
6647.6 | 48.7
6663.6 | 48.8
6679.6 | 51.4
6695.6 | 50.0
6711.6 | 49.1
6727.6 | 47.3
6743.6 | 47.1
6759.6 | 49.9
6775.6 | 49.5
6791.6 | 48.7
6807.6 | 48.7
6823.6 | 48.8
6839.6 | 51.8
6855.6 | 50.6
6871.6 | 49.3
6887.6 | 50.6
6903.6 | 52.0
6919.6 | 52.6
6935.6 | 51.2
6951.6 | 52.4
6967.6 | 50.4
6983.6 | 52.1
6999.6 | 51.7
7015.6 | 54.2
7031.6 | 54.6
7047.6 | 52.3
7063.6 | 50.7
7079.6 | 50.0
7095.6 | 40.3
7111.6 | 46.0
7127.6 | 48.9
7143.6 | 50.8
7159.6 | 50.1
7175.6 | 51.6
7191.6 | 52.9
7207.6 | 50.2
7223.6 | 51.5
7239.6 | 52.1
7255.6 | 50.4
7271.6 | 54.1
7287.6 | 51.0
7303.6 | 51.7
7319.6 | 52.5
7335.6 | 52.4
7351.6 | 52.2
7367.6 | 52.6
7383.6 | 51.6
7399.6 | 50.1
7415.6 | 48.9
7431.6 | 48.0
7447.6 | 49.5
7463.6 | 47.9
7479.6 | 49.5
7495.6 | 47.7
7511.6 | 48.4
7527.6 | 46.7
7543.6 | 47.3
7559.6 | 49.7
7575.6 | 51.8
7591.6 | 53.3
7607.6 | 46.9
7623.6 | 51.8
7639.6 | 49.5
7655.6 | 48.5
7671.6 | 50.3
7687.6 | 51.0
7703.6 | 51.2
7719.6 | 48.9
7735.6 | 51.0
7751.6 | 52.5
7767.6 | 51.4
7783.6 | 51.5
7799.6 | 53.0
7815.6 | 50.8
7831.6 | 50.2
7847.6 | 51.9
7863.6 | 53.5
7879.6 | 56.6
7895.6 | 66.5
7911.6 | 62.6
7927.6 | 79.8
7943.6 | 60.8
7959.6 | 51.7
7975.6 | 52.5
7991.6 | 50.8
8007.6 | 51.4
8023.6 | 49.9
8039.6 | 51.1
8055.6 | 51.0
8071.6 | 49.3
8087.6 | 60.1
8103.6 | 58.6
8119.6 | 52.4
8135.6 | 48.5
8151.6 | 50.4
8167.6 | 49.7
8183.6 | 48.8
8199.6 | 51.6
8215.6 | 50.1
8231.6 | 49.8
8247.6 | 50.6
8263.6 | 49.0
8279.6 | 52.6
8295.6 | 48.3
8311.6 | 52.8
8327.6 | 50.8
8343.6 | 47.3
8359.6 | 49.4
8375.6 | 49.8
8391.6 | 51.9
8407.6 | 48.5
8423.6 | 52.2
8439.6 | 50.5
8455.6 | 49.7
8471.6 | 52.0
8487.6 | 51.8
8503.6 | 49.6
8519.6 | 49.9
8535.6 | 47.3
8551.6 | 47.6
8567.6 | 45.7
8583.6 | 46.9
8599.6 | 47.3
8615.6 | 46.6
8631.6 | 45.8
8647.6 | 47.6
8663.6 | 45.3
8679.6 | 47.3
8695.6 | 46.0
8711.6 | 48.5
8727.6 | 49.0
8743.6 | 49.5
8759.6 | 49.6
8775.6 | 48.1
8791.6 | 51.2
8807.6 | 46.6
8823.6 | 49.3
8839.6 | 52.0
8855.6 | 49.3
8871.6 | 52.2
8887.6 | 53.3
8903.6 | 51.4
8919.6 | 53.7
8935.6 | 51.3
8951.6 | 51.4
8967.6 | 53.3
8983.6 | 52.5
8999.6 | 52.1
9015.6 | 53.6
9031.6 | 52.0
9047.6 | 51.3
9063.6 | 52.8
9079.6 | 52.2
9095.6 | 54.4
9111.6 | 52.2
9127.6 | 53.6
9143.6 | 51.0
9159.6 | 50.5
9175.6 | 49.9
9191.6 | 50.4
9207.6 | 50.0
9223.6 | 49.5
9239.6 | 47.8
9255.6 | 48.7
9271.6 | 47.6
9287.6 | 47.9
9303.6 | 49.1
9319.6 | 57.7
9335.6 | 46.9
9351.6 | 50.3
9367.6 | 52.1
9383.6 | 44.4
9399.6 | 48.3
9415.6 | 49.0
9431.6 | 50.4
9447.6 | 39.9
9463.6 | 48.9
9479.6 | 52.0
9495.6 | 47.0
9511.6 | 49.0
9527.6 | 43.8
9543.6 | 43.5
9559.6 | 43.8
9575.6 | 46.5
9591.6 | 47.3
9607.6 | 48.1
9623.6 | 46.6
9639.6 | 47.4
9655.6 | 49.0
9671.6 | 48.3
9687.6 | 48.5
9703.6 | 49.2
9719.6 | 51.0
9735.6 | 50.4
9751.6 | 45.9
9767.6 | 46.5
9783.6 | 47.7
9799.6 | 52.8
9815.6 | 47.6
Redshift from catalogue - 0.20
